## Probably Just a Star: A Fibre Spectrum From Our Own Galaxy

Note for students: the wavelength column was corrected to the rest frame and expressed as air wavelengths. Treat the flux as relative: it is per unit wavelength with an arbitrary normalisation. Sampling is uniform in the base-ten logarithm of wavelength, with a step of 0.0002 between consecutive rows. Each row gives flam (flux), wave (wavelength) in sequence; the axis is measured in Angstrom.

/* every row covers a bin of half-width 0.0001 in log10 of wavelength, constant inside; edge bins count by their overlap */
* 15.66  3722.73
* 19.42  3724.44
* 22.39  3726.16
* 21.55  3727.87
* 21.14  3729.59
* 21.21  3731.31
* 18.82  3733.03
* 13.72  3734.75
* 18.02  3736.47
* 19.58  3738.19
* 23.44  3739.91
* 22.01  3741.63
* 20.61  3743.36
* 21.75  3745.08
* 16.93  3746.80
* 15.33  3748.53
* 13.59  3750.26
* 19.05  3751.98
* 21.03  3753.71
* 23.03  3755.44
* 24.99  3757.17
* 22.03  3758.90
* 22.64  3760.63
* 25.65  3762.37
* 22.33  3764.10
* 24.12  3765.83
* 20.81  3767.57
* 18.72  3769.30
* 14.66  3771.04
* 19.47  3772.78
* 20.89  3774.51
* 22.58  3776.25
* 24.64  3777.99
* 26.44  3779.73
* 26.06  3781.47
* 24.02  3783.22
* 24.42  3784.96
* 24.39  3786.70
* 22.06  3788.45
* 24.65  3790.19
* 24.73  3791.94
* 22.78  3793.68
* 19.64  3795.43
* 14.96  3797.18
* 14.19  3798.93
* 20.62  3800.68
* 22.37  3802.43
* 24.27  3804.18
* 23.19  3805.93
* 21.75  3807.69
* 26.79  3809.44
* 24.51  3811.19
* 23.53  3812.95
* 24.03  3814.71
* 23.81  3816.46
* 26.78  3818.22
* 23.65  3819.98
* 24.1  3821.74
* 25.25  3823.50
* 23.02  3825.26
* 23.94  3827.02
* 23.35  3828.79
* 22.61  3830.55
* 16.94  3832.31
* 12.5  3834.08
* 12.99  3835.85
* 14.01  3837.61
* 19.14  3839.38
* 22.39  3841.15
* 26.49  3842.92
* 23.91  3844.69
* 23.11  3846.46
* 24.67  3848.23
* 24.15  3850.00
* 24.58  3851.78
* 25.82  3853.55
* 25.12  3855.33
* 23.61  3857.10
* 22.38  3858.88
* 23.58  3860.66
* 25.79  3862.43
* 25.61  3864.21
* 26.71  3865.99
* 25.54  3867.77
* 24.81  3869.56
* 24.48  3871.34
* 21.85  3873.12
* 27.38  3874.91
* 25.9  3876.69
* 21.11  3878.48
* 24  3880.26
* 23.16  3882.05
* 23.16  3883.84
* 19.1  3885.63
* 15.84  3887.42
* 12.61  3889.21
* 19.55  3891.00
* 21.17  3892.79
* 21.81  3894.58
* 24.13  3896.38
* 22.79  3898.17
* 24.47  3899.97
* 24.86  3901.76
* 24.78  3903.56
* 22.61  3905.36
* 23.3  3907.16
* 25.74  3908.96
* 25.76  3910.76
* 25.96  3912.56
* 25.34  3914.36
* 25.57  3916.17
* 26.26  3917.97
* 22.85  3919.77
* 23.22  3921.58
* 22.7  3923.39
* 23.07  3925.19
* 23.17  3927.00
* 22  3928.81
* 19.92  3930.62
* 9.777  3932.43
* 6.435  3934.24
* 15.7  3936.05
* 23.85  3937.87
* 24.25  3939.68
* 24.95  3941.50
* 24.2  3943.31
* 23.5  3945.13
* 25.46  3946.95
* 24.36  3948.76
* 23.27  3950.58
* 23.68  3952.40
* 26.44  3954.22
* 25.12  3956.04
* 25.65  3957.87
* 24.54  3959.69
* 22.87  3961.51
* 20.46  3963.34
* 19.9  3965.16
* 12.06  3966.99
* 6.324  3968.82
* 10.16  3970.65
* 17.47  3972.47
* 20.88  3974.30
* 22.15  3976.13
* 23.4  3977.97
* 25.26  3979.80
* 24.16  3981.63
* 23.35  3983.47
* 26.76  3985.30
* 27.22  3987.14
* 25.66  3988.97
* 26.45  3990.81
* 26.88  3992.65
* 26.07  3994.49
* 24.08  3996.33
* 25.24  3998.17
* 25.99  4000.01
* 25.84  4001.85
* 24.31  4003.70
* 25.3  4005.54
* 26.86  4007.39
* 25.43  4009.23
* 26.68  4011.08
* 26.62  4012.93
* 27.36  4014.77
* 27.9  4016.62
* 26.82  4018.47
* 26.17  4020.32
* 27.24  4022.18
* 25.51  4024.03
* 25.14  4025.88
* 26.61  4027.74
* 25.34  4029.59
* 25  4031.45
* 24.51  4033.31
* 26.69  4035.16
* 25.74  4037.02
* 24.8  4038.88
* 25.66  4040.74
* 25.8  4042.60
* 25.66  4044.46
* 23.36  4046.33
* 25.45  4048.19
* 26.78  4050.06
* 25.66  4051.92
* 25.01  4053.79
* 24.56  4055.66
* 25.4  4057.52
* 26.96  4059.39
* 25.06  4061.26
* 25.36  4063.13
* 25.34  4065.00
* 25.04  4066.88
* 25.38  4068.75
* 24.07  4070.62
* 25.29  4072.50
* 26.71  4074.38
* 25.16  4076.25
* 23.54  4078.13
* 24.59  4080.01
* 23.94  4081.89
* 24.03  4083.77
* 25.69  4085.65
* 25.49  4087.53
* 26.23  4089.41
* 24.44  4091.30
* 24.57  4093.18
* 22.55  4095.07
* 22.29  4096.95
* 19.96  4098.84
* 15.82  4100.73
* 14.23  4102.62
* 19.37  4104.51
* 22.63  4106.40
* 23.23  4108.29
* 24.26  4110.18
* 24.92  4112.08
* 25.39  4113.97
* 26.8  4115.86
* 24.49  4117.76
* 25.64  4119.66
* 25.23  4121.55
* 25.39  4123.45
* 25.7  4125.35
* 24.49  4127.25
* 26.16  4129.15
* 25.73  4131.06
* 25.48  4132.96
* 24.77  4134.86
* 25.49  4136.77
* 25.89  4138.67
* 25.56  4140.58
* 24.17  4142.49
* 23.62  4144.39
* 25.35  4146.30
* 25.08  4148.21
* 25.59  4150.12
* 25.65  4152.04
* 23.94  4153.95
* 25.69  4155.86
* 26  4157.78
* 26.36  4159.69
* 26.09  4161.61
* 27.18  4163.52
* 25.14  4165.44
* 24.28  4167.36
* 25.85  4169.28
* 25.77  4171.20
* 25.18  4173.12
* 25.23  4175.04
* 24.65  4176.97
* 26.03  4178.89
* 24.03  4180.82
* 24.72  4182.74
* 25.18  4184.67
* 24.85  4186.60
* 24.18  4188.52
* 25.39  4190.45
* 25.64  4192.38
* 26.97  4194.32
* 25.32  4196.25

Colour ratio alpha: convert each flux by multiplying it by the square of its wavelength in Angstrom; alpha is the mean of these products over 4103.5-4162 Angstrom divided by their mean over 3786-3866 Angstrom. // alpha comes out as 1.3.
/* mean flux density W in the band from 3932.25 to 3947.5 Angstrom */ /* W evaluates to 20.1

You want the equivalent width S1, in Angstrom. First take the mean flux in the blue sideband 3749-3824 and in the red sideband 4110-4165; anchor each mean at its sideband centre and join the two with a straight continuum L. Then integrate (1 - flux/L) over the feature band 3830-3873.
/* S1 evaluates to 0.7 Angstrom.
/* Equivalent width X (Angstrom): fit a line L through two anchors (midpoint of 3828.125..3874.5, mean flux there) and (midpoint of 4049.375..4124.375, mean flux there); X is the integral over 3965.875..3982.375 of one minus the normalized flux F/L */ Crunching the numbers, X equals 3.9 Angstrom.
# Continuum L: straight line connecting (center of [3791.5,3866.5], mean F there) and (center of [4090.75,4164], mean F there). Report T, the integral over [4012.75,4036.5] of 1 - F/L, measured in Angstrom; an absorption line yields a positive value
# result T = -2.6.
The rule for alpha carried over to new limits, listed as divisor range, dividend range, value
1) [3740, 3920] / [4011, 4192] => 1.27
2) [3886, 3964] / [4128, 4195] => 1.27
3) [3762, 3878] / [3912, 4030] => 1.11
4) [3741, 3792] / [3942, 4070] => 1.27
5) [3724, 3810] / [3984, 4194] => 1.39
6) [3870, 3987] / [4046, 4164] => 1.22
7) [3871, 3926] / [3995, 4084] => 1.19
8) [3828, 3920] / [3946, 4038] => 1.12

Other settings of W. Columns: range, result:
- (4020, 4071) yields 25.5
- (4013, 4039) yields 26.1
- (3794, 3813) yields 21.4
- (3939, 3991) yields 22.3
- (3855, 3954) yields 22.8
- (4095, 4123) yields 22.5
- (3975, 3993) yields 25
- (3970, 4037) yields 25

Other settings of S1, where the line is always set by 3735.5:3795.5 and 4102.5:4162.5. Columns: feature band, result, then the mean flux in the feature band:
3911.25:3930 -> -0.8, 24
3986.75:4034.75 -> -4.6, 26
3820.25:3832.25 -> -0.6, 23.3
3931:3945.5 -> 2.6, 19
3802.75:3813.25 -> -0.9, 23.9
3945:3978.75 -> 3.6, 20.9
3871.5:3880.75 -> -0.6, 24.1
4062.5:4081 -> -0.6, 25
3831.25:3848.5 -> 2.2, 19.5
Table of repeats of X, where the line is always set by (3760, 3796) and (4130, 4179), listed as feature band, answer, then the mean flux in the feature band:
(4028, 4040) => -0.4 Angstrom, 25.4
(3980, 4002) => -1.3 Angstrom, 25.6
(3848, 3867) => -1.2 Angstrom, 24.7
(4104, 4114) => 0.7 Angstrom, 23.3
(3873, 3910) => 1.8 Angstrom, 22.4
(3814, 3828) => -0.8 Angstrom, 24.3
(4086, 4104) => 2.3 Angstrom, 21.8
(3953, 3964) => -0.1 Angstrom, 24.2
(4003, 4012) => -0.5 Angstrom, 25.8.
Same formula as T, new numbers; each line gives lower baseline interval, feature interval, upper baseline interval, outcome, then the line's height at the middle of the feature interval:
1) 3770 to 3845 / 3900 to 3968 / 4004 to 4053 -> 4.7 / 24.2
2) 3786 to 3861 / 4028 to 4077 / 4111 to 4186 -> -1.9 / 24.4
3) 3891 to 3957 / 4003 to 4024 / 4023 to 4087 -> -1.7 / 24.5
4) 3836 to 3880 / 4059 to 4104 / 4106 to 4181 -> 2.1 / 24.9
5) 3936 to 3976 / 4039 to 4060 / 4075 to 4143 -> -2.3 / 22.9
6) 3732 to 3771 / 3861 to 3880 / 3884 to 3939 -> -3.3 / 21.2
